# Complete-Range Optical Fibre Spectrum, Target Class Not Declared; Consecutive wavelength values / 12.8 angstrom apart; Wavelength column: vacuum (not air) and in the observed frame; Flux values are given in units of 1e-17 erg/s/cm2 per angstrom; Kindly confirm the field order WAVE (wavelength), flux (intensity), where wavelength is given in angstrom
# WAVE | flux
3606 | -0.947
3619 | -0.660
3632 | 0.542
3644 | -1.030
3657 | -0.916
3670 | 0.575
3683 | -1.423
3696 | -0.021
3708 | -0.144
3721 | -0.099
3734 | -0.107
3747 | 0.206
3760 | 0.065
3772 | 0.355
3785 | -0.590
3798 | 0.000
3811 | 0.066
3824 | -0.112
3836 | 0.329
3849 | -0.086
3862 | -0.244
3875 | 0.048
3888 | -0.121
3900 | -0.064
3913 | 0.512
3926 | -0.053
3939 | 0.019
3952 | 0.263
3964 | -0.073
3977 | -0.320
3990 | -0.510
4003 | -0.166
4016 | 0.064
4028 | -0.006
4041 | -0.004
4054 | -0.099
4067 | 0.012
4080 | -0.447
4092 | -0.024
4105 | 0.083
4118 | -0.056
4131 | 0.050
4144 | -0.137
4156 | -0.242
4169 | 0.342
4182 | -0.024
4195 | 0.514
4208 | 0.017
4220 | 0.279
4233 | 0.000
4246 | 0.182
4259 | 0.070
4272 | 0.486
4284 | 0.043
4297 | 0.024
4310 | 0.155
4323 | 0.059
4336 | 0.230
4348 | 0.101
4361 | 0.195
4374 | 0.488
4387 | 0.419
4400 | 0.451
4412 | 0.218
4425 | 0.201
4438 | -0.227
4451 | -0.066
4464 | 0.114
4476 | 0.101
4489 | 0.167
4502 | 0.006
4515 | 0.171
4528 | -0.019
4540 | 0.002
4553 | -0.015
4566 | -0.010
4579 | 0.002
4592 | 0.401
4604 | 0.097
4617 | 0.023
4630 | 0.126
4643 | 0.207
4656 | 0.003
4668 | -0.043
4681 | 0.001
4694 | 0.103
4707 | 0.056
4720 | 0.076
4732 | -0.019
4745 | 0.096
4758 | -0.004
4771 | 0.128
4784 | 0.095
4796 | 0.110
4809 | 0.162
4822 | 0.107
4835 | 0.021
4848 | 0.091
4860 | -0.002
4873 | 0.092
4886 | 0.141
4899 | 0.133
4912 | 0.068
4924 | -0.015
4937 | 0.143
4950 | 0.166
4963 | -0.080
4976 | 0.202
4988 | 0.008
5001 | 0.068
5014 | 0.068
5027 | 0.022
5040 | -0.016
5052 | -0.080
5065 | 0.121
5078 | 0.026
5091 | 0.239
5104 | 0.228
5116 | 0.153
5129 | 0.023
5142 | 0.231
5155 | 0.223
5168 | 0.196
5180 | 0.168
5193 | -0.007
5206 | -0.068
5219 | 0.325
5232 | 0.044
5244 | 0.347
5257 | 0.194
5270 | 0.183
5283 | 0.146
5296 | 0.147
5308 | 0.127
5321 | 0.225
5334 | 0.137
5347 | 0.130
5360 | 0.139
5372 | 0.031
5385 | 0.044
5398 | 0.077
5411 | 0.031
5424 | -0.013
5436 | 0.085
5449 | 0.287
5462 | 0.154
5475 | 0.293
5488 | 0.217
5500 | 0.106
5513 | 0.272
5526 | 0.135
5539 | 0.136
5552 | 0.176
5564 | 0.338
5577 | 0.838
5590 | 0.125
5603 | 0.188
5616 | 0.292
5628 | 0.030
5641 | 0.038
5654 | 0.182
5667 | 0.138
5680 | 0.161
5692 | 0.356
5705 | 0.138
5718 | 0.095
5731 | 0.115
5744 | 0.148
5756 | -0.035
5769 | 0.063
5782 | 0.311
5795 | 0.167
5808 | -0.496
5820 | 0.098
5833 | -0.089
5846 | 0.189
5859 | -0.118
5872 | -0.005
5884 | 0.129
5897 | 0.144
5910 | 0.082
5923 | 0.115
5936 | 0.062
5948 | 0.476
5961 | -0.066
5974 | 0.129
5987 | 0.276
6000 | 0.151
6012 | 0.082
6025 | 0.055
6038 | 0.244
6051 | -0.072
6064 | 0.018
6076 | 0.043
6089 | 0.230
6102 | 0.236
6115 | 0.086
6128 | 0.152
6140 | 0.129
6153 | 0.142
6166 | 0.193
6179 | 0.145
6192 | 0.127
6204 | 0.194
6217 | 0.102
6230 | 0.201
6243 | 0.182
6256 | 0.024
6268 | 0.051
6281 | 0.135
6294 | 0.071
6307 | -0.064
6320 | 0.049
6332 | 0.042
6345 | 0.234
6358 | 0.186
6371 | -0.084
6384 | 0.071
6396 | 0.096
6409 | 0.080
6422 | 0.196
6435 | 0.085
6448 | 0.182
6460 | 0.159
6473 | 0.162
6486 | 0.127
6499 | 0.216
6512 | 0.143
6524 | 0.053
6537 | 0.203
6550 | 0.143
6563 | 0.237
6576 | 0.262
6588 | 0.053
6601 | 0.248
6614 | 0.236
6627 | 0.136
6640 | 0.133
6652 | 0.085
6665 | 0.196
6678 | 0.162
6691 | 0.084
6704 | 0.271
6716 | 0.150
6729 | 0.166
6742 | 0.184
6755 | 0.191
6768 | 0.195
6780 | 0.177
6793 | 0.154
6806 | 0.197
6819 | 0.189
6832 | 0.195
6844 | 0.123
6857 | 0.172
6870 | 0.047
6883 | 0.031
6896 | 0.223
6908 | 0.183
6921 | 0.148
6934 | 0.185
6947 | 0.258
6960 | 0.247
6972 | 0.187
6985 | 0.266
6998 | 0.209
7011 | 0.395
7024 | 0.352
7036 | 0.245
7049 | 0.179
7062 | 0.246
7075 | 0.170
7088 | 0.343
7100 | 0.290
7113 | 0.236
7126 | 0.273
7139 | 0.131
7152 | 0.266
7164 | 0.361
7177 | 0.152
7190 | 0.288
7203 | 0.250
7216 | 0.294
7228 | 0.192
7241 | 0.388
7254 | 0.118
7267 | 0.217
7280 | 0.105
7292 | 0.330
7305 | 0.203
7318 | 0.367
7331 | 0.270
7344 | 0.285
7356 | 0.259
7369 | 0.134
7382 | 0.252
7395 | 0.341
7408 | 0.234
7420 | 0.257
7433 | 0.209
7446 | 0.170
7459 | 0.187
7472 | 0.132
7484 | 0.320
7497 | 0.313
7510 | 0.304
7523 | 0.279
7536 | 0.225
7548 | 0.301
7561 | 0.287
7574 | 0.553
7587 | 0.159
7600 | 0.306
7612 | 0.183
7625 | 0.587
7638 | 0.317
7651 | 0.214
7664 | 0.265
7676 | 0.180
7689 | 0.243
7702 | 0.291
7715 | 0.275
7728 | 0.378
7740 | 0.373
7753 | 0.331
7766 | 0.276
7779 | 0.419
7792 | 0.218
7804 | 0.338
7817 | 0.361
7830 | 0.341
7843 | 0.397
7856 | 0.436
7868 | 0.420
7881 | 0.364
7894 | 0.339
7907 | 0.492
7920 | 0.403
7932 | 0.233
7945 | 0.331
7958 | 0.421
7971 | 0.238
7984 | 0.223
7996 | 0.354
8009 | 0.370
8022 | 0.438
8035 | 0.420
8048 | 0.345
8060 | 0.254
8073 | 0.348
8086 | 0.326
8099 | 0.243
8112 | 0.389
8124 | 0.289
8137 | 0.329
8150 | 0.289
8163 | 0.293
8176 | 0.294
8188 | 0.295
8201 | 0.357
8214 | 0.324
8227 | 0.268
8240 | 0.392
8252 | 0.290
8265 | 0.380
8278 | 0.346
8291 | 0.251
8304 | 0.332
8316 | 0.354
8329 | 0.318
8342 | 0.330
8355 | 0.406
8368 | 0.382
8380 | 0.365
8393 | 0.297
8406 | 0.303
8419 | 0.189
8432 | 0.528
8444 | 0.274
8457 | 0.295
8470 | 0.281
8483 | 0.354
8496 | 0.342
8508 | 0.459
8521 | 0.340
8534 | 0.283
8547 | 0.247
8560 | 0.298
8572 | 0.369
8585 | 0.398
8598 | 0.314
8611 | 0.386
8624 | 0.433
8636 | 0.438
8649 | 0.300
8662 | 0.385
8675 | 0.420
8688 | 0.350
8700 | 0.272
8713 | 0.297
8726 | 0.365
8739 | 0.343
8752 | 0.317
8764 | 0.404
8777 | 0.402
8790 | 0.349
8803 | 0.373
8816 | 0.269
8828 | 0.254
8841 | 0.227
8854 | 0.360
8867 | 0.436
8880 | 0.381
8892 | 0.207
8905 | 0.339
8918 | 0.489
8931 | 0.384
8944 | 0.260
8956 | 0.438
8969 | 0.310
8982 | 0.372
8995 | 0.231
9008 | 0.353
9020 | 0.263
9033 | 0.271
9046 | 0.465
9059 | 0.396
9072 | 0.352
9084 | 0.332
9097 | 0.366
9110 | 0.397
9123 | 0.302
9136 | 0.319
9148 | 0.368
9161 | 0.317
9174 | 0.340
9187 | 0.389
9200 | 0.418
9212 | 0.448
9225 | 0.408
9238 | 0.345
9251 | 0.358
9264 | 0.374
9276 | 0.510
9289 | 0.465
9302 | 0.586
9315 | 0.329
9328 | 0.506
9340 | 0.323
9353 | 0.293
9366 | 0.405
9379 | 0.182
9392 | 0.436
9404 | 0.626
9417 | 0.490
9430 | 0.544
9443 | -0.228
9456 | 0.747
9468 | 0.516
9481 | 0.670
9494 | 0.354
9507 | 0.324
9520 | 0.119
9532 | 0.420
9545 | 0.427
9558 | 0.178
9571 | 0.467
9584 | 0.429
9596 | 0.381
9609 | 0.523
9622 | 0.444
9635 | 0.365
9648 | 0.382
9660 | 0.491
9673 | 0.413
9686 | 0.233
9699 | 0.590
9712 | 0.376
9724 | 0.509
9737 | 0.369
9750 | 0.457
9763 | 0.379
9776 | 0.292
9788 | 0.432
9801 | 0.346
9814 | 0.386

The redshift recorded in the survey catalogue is 0.73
